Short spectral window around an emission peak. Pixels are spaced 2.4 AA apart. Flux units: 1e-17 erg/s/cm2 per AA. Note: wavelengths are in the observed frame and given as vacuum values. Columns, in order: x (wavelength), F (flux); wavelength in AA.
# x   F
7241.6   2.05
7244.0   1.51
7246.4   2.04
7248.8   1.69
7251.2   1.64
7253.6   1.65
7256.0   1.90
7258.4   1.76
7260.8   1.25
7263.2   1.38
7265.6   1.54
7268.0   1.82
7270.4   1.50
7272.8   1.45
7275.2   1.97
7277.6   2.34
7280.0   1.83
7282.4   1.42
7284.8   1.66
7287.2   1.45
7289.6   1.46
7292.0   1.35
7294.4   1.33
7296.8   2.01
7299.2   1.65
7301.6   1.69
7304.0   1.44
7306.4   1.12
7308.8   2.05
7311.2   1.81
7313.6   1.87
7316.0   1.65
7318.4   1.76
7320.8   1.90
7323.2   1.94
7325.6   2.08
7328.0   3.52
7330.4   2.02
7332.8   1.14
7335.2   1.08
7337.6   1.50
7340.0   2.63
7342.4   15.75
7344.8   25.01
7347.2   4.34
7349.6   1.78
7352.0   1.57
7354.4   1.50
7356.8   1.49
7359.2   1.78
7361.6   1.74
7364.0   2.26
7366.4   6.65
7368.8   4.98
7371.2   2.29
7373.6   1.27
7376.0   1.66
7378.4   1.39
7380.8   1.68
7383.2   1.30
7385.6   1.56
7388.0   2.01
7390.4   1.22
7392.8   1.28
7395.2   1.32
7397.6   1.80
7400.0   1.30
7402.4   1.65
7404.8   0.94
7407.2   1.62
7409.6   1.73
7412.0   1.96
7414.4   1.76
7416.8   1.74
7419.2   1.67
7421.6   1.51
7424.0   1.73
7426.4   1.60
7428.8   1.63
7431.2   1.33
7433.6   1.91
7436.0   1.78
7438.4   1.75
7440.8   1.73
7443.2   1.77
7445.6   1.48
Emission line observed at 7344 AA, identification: Halpha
